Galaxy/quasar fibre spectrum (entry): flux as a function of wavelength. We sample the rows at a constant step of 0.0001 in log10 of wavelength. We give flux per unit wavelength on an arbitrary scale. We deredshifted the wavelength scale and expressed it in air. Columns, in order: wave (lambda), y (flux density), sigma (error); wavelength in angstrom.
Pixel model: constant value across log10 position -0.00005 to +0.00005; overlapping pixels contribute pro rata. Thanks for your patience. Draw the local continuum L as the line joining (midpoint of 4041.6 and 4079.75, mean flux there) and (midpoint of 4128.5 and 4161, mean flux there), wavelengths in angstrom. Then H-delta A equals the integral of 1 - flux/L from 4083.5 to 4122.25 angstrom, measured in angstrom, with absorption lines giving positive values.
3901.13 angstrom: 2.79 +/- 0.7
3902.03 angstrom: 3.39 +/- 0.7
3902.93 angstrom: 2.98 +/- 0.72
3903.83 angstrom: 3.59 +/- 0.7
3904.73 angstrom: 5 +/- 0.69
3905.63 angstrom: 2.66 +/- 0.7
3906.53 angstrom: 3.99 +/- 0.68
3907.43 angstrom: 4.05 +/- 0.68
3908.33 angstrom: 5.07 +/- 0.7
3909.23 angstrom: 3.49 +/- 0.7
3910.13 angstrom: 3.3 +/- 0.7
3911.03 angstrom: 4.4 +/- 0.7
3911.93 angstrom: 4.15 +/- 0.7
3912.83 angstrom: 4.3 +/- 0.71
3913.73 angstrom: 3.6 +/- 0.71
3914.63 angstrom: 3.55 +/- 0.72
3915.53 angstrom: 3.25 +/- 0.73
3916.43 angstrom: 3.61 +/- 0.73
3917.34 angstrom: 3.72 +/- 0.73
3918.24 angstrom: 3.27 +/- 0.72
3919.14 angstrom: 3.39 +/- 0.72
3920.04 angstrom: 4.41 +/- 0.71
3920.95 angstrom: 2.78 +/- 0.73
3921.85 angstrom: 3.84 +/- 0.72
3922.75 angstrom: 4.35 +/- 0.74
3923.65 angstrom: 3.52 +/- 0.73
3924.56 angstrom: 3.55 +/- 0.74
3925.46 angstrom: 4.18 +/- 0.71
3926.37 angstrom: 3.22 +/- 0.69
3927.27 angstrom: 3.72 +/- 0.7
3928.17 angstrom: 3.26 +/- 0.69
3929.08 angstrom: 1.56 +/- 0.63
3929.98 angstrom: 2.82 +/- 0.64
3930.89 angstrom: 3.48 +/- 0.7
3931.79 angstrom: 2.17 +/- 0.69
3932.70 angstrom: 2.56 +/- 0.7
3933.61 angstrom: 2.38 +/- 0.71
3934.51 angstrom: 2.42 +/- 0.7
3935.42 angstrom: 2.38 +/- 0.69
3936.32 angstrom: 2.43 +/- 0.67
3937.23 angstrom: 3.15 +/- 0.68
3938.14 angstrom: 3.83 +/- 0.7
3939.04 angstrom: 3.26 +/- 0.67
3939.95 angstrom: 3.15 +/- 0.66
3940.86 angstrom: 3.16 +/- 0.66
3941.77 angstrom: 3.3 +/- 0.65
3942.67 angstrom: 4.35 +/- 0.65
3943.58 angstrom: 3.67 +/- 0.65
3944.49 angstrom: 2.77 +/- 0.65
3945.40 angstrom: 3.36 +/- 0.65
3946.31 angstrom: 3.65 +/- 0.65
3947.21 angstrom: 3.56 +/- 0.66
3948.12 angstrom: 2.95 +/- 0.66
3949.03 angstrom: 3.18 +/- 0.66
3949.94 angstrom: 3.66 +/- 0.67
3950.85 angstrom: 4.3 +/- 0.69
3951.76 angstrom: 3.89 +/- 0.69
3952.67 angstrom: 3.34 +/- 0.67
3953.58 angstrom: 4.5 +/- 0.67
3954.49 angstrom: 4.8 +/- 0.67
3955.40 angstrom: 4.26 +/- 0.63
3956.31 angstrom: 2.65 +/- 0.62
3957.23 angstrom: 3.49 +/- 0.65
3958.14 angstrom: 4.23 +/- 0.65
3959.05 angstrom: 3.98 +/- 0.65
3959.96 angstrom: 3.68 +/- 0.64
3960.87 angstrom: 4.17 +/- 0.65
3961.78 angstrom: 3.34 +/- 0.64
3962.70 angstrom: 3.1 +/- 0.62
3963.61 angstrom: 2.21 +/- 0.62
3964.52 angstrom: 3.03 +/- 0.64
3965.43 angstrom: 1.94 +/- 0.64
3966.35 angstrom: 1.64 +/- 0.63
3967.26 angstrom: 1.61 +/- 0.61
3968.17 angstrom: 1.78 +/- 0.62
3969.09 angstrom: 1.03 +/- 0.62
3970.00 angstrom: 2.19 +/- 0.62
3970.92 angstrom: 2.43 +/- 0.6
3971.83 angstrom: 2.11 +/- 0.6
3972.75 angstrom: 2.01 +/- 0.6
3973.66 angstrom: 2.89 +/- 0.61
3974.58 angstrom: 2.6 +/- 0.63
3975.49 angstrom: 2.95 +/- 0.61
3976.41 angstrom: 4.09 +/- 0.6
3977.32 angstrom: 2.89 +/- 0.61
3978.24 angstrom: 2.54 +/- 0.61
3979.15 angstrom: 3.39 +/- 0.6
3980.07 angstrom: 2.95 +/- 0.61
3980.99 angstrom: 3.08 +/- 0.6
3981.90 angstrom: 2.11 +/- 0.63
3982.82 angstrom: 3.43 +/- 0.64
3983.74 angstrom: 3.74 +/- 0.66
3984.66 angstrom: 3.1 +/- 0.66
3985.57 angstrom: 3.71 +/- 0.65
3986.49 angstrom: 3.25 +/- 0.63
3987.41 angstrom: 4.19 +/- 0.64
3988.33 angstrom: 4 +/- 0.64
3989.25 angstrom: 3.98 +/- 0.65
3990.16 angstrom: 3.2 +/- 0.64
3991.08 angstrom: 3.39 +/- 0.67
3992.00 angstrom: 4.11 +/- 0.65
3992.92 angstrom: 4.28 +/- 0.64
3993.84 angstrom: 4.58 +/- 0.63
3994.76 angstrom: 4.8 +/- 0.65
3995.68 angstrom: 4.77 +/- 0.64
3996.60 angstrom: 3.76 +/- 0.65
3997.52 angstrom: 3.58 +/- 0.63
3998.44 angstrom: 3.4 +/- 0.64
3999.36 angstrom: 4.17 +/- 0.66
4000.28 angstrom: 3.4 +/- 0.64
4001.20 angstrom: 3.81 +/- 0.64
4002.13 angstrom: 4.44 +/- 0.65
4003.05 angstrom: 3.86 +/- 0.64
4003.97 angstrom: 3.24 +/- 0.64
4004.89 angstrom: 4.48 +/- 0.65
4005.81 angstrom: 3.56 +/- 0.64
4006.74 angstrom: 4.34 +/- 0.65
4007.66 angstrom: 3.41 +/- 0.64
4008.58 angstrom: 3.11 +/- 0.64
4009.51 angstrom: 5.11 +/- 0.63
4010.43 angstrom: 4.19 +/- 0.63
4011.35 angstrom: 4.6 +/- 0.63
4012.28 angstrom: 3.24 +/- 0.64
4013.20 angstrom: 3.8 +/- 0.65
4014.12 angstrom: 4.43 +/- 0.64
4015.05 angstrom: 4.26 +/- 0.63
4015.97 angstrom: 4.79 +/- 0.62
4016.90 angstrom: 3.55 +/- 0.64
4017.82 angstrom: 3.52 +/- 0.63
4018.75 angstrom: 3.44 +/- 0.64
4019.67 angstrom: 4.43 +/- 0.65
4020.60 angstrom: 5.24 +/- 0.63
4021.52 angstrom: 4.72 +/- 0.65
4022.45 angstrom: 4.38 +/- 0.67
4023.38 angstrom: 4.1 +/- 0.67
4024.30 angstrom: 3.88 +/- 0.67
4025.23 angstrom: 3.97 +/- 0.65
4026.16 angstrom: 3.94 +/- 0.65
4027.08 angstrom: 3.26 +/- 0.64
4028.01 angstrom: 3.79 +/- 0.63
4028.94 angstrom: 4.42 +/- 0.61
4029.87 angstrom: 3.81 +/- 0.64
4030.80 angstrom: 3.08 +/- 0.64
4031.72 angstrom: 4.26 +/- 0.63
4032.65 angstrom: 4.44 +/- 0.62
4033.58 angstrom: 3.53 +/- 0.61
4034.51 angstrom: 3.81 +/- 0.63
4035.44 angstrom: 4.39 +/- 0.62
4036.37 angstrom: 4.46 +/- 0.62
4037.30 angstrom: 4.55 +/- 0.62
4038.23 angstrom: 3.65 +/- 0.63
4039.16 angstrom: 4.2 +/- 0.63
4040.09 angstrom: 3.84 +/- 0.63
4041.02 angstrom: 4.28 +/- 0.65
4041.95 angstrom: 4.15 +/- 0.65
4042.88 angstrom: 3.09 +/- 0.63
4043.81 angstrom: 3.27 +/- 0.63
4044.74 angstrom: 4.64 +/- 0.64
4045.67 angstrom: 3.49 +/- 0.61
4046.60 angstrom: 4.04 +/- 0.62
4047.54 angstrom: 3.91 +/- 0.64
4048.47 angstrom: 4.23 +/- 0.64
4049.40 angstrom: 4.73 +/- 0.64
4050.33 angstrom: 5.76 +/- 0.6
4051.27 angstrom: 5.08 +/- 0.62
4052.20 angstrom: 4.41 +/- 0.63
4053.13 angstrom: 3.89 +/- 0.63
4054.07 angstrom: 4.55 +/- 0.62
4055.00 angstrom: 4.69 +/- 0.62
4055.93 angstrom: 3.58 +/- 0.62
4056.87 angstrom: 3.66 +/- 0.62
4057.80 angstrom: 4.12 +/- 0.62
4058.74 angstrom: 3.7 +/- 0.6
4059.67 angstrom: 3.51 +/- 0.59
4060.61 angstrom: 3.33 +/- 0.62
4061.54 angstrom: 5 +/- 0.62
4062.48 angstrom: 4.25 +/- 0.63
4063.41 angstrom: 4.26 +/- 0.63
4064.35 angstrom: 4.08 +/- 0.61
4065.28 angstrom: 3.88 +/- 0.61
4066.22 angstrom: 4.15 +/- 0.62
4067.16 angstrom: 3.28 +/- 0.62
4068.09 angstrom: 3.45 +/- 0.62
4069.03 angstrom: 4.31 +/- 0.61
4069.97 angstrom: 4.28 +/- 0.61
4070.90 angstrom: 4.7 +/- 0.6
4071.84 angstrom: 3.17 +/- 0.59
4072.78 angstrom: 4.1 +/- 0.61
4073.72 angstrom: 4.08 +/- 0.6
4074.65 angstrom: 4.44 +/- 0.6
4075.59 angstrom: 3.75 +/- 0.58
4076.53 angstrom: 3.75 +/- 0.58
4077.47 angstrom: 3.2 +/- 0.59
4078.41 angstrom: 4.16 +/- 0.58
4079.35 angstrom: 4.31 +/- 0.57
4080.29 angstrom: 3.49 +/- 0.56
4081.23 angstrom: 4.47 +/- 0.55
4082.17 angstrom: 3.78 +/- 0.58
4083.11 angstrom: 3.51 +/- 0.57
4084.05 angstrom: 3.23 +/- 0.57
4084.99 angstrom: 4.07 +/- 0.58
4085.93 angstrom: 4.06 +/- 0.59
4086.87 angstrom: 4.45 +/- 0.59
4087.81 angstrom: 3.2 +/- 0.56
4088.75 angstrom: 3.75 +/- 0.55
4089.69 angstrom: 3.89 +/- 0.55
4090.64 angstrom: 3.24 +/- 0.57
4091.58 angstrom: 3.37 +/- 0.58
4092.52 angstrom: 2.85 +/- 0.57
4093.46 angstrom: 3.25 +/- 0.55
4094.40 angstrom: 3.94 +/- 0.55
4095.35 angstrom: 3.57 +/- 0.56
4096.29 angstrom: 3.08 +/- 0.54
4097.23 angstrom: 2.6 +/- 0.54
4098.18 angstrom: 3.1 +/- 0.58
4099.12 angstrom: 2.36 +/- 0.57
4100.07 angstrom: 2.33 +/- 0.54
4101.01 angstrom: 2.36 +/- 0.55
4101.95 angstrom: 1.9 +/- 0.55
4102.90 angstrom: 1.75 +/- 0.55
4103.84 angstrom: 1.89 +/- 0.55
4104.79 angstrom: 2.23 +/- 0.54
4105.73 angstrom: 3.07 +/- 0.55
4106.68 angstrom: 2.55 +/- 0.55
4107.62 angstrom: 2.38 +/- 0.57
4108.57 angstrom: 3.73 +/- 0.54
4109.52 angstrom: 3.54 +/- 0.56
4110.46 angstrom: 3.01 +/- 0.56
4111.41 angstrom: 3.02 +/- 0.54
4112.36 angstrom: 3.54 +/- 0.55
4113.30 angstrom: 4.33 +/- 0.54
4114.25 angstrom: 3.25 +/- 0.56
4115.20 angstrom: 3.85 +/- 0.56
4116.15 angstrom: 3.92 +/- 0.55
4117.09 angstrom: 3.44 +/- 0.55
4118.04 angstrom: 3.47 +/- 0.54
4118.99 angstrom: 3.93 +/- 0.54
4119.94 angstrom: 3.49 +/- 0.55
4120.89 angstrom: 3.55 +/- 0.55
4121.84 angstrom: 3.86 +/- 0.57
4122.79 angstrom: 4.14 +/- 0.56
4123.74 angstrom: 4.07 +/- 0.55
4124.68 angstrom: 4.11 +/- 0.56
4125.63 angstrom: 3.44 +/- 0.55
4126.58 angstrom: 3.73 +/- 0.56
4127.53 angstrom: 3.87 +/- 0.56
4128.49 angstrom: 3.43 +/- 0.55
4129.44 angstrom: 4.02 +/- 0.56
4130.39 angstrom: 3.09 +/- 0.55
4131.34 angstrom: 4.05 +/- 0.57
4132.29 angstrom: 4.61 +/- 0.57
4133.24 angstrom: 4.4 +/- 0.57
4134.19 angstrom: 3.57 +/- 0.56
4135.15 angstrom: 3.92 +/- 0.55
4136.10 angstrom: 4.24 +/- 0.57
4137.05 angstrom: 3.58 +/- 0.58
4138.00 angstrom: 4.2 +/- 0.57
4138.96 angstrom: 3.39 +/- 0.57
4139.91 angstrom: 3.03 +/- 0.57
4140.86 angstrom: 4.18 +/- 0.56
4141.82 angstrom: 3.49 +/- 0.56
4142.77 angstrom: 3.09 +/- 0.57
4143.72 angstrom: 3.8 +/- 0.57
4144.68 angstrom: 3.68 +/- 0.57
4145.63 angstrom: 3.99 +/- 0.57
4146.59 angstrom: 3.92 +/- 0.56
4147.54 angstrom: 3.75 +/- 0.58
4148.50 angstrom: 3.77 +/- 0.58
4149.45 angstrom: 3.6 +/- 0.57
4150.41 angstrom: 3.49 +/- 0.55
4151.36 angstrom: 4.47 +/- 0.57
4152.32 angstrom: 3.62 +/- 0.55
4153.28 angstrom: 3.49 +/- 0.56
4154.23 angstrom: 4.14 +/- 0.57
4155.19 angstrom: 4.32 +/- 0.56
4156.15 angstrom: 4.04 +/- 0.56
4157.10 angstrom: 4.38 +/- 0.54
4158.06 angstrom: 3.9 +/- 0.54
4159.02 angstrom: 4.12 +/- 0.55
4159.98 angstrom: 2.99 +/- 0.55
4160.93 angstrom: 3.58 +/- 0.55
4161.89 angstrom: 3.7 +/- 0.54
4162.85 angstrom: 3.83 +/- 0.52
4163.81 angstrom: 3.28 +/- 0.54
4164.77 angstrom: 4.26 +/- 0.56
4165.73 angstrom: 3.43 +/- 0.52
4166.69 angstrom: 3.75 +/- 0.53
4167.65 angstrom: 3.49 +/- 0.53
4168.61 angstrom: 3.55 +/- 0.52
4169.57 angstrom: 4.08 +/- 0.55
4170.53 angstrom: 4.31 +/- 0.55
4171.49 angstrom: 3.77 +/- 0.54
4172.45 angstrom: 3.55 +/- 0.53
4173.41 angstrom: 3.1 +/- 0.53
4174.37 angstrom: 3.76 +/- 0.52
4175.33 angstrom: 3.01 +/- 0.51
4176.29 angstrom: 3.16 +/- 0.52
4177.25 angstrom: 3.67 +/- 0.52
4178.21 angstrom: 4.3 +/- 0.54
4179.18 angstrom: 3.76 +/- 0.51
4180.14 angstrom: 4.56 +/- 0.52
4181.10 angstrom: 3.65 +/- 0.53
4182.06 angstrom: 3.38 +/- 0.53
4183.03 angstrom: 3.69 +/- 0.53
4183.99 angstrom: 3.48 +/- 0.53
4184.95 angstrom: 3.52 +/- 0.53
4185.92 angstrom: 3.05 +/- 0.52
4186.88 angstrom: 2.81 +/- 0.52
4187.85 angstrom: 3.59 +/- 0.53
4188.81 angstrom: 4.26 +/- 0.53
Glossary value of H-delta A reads 7.0 angstrom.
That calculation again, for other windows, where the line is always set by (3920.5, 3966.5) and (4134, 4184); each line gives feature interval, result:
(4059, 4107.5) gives 1.22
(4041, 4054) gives -2.59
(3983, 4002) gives -2.55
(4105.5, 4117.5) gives 0.94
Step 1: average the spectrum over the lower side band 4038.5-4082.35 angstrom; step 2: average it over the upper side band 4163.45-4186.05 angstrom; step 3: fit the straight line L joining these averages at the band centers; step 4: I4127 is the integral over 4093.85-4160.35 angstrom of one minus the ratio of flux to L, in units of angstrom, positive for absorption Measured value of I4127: 5.17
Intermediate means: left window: 4.05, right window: 3.66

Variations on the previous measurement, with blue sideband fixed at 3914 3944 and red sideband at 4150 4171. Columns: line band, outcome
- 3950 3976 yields 2.5 angstrom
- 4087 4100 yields 1.5 angstrom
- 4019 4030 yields -2.1 angstrom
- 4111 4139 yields -0.4 angstrom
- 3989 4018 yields -4.5 angstrom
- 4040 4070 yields -4.3 angstrom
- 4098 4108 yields 3.7 angstrom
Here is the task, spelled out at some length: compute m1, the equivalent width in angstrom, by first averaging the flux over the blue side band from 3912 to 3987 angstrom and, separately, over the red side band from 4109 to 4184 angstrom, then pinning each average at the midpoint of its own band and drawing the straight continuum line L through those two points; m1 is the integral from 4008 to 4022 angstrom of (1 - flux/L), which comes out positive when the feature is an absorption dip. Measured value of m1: -3.2 angstrom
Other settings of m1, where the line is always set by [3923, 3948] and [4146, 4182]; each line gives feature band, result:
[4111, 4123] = -0.1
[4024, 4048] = -3.6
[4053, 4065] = -1.9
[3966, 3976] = 3.4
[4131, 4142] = -0.6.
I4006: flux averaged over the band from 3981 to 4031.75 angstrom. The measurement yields 3.91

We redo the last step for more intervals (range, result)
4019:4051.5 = 4.13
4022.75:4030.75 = 3.86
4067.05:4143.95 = 3.54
